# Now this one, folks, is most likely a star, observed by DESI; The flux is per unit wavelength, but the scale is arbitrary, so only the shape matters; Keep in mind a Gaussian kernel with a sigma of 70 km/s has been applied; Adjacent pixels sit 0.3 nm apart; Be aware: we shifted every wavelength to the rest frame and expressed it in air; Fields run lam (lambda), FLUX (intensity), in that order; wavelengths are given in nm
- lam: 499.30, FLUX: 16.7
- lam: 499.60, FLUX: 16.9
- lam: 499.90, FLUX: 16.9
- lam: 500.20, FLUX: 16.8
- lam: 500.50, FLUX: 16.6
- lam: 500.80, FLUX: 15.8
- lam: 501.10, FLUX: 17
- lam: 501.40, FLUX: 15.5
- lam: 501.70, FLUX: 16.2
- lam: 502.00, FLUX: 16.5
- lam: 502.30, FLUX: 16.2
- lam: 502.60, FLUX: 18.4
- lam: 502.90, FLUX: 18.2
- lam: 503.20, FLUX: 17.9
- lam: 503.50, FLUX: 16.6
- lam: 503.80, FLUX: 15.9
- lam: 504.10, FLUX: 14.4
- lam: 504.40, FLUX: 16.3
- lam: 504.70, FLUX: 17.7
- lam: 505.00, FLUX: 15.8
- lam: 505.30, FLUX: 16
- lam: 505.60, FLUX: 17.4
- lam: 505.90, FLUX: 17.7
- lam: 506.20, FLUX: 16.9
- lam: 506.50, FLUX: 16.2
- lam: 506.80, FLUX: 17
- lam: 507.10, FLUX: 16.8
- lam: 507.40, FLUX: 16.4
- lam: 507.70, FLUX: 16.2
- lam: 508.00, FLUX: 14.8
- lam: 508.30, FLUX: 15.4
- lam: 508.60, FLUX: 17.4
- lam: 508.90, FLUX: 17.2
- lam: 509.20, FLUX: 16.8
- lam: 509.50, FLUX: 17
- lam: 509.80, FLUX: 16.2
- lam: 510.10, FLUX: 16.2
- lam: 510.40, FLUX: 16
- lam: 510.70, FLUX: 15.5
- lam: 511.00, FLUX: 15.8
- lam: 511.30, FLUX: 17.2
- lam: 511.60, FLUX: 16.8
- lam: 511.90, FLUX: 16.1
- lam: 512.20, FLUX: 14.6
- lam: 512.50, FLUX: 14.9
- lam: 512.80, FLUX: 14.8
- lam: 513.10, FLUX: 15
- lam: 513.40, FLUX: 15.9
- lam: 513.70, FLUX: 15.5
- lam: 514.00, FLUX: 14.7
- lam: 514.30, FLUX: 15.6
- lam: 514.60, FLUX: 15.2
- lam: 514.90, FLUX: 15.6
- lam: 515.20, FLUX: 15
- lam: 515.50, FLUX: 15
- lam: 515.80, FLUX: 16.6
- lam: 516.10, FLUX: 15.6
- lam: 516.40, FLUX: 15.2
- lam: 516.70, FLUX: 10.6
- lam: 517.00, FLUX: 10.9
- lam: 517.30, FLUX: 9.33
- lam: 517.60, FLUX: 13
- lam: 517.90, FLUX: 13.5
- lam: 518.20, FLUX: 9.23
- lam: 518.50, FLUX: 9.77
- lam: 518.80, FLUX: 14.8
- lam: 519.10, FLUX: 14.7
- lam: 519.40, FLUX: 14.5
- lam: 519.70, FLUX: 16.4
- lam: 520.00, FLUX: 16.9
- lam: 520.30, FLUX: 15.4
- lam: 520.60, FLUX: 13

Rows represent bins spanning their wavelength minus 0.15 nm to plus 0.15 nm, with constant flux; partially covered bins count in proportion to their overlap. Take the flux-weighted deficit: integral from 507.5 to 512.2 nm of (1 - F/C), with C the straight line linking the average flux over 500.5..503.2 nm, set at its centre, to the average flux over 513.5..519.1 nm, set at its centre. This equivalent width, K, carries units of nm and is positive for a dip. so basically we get -0.375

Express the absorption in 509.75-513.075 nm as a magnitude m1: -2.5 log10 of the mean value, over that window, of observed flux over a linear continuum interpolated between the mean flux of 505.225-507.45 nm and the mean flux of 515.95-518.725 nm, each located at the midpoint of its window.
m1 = -0.085 mag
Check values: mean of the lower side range 16.8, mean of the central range 15.8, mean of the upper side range 12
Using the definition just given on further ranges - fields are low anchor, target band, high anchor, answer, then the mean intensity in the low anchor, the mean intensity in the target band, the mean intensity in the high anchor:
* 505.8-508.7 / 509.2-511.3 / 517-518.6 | -0.09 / 16.4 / 16.2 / 11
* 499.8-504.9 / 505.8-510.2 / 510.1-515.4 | -0.03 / 16.6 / 16.5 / 15.6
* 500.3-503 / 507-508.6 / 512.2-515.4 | -0.01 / 16.7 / 16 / 15.2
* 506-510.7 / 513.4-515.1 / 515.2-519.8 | -0.07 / 16.4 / 15.4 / 13.3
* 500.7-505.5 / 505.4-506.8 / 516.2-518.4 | -0.10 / 16.5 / 17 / 11.7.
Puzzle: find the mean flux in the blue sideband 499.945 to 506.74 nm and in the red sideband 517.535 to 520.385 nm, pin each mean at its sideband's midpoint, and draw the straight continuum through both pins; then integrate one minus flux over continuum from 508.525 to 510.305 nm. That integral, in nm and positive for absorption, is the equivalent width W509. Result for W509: -0.138 nm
